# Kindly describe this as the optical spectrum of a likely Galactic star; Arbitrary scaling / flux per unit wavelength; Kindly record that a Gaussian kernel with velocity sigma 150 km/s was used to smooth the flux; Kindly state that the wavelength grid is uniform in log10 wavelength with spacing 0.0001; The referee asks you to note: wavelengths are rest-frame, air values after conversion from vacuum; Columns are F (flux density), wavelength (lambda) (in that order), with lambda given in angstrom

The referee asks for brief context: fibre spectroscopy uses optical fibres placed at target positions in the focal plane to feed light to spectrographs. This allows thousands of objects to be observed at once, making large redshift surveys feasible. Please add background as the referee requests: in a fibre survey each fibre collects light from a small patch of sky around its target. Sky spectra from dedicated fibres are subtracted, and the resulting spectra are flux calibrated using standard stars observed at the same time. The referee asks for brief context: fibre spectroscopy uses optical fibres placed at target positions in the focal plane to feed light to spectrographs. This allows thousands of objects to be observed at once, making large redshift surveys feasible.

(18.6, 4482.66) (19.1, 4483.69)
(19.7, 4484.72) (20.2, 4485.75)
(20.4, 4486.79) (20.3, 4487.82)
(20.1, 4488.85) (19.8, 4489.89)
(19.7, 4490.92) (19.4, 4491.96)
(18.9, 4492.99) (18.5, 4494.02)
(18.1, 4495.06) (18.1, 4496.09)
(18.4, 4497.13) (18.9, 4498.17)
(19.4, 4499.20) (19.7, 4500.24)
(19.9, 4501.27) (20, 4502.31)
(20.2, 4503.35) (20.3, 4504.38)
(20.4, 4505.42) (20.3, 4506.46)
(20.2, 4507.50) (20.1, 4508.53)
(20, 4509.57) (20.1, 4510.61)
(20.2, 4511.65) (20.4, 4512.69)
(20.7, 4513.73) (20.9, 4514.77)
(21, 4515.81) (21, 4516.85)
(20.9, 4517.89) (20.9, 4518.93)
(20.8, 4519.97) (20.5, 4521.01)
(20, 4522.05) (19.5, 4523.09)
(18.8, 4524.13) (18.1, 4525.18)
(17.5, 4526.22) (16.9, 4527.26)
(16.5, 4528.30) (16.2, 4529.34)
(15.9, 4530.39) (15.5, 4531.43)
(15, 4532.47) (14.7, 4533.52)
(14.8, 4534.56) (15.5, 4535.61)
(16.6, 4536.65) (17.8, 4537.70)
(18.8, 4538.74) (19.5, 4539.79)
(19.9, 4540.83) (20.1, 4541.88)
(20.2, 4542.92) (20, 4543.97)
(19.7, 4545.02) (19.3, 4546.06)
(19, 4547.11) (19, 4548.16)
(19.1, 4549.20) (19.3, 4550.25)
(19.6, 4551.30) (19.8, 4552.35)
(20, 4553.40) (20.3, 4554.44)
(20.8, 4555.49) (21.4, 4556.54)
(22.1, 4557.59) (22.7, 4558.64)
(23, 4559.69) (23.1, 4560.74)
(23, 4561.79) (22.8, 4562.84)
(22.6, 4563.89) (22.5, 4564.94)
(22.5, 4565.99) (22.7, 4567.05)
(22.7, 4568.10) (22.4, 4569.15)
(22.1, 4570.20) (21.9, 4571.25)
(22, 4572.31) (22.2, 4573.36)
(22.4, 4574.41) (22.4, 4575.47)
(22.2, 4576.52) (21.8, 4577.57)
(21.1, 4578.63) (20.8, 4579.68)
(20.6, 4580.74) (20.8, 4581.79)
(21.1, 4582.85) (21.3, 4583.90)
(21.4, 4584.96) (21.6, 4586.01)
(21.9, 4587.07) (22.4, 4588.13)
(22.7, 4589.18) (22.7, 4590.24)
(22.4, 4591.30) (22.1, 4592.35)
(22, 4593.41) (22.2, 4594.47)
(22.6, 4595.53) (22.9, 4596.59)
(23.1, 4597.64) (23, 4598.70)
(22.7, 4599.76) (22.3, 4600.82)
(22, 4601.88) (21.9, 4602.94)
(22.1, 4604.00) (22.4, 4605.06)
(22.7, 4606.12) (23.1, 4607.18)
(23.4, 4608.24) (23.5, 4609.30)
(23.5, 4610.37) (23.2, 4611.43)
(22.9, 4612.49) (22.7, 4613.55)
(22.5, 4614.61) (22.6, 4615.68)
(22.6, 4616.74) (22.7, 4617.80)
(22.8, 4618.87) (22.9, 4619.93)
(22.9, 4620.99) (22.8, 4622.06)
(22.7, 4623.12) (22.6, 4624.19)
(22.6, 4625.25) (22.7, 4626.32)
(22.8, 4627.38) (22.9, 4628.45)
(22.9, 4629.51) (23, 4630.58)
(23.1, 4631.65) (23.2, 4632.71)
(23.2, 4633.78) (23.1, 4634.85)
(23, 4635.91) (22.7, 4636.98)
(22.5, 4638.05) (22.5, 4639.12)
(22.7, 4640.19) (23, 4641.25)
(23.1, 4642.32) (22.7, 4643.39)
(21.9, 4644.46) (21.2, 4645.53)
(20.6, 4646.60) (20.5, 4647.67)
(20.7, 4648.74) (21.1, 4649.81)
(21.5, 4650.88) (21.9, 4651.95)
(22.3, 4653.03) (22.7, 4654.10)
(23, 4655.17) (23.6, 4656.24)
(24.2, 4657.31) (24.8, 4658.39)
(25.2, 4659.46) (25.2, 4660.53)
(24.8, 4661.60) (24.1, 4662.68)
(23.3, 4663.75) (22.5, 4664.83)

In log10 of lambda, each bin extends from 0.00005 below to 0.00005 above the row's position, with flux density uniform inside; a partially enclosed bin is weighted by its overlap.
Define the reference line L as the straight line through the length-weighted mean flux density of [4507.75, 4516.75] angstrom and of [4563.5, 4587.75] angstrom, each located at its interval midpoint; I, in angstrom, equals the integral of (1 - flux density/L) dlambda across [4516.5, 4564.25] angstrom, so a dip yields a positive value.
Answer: 4.05 angstrom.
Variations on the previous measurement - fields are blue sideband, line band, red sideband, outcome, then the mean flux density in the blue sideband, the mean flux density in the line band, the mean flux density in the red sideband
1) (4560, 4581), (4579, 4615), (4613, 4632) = 0.3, 22.2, 22.3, 22.8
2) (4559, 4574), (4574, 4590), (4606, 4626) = 0.7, 22.5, 21.6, 22.9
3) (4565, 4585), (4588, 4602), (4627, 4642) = -0.2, 21.8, 22.5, 22.9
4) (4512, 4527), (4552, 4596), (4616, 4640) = -1.1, 20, 21.9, 22.8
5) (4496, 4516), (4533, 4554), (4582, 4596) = 2.3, 20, 18.6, 22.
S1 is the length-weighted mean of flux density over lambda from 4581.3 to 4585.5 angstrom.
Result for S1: 21.2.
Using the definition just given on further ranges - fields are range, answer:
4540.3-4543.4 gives 20.1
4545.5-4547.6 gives 19.2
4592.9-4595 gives 22.1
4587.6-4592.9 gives 22.5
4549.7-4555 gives 19.8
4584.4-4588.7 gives 21.8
